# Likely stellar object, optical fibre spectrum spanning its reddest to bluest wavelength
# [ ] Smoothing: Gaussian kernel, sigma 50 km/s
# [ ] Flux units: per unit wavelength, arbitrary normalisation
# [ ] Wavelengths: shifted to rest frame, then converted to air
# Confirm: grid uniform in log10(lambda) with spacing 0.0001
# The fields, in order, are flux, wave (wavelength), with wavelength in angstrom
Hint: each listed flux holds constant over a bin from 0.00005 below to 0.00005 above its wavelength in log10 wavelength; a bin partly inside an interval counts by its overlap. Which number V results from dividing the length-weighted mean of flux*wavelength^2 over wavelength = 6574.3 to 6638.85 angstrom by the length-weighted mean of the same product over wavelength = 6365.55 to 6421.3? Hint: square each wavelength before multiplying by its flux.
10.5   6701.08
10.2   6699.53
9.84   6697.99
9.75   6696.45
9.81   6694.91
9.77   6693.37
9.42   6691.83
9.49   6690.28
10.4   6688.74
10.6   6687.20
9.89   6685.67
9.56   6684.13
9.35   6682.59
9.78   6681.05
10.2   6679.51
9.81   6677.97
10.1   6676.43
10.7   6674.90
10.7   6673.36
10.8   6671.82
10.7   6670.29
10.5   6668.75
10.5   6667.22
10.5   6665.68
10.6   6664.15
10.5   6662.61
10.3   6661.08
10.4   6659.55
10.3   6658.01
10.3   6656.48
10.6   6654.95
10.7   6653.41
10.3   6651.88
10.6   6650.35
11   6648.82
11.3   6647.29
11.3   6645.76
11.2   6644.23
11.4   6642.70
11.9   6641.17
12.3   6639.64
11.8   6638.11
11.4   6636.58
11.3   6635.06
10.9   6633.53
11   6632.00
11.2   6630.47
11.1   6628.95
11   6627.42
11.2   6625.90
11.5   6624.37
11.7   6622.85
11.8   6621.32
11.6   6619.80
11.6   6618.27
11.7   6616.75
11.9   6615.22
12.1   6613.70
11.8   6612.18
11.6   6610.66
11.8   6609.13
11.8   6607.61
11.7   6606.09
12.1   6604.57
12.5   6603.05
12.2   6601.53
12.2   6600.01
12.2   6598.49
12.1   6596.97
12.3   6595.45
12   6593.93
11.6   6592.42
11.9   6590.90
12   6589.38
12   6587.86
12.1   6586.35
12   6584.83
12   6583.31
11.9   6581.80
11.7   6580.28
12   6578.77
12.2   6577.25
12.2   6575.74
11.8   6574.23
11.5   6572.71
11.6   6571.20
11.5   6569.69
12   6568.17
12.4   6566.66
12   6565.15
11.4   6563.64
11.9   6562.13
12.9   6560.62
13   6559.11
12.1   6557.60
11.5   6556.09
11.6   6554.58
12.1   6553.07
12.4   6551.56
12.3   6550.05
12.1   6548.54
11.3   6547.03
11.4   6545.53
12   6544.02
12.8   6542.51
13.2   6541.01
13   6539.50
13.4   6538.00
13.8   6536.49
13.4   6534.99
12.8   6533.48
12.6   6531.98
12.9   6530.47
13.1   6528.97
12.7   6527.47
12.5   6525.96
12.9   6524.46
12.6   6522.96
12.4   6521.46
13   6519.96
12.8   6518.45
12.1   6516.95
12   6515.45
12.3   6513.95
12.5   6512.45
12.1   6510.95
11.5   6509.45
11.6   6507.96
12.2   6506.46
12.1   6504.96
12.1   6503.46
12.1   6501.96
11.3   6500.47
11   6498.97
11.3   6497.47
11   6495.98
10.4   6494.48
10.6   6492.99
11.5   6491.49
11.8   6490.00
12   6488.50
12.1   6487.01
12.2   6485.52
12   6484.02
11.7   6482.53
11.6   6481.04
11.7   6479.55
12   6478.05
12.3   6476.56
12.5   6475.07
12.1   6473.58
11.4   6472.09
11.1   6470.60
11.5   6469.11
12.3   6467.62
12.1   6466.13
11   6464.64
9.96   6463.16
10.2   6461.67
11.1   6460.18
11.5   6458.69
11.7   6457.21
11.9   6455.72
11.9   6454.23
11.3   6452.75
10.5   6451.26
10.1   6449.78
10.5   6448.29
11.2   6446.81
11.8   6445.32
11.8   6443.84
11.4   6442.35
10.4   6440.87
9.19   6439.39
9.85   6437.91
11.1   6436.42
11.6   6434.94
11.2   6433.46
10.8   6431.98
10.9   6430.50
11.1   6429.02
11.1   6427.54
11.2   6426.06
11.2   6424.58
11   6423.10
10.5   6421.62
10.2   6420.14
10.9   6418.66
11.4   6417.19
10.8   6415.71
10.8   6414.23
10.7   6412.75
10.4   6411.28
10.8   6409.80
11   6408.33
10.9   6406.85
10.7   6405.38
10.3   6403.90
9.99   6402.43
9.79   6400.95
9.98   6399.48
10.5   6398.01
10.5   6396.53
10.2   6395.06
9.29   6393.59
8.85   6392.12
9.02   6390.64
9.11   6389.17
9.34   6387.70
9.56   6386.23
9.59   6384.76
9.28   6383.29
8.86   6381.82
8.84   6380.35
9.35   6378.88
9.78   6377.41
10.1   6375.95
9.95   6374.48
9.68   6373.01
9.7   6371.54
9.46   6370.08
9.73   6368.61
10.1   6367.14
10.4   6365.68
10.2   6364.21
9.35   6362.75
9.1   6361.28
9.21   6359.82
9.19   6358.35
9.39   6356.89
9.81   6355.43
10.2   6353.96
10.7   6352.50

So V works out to 1.26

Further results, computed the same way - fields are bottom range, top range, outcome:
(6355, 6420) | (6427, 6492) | 1.17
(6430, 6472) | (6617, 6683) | 1.04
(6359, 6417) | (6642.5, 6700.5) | 1.14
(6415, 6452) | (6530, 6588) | 1.17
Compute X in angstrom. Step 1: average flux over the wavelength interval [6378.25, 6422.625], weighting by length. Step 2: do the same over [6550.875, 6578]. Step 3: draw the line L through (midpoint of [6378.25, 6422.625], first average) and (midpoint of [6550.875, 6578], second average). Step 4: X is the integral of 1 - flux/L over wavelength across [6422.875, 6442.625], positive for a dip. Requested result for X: -0.8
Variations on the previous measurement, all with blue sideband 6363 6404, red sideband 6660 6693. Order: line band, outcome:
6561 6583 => -4.1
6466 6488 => -4.6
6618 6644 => -3.4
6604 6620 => -2.7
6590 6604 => -2.8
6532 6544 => -3.8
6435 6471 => -4.6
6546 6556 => -1.9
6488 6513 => -4.3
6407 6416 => -0.9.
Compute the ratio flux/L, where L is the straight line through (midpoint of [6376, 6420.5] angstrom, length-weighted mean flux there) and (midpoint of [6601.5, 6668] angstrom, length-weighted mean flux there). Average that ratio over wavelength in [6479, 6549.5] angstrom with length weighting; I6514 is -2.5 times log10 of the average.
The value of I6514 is -0.15 mag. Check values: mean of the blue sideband 10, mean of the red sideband 11.3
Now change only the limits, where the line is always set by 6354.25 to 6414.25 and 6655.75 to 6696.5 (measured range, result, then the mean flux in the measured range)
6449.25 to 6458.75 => -0.14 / 11.3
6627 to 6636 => -0.10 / 11.1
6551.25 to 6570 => -0.20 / 12.1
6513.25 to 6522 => -0.24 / 12.4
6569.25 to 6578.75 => -0.18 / 11.8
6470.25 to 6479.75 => -0.20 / 11.9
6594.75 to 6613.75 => -0.19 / 12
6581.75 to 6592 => -0.19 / 12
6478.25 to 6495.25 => -0.17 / 11.6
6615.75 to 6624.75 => -0.15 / 11.7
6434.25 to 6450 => -0.10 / 10.8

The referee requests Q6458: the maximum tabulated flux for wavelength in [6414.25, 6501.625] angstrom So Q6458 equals 12.5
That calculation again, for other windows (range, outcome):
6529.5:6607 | 13.8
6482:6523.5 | 13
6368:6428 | 11.4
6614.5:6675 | 12.3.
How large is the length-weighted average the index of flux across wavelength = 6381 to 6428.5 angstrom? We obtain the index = 10.2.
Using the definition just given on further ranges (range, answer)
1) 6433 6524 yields 11.5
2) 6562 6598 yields 11.9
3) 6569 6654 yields 11.7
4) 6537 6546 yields 12.7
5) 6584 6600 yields 12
